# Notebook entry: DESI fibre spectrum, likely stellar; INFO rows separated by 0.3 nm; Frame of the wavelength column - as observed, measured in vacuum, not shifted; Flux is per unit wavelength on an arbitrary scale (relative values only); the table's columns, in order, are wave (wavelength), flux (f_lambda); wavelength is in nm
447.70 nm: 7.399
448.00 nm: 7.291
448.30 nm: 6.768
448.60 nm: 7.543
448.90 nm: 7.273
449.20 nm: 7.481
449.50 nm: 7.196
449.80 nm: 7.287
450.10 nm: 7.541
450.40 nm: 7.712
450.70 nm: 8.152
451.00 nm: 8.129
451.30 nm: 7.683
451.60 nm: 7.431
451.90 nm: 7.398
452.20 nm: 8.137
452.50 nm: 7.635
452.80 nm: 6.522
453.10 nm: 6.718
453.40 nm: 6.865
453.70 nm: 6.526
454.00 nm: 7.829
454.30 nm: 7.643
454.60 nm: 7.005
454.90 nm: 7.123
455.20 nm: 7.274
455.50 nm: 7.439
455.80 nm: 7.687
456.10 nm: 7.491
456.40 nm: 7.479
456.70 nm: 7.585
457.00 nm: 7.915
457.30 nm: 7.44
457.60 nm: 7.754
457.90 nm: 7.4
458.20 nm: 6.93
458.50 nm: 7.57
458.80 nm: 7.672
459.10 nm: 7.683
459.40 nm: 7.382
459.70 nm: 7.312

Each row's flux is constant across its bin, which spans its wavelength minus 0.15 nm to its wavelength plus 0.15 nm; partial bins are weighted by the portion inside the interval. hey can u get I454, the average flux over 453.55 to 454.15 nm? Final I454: 7.18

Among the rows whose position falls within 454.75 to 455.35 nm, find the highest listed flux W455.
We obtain 7.274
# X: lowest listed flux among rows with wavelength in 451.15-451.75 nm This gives 7.431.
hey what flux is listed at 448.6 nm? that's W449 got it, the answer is 7.543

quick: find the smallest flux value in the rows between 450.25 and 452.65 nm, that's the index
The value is 7.398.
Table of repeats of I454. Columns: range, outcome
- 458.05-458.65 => 7.25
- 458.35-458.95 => 7.62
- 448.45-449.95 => 7.36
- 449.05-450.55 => 7.44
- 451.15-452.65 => 7.66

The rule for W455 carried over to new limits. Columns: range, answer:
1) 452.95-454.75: 7.829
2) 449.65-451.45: 8.152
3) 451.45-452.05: 7.431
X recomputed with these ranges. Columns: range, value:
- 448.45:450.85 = 7.196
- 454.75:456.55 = 7.123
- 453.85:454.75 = 7.005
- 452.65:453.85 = 6.522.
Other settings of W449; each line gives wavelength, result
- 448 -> 7.291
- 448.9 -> 7.273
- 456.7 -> 7.585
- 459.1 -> 7.683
